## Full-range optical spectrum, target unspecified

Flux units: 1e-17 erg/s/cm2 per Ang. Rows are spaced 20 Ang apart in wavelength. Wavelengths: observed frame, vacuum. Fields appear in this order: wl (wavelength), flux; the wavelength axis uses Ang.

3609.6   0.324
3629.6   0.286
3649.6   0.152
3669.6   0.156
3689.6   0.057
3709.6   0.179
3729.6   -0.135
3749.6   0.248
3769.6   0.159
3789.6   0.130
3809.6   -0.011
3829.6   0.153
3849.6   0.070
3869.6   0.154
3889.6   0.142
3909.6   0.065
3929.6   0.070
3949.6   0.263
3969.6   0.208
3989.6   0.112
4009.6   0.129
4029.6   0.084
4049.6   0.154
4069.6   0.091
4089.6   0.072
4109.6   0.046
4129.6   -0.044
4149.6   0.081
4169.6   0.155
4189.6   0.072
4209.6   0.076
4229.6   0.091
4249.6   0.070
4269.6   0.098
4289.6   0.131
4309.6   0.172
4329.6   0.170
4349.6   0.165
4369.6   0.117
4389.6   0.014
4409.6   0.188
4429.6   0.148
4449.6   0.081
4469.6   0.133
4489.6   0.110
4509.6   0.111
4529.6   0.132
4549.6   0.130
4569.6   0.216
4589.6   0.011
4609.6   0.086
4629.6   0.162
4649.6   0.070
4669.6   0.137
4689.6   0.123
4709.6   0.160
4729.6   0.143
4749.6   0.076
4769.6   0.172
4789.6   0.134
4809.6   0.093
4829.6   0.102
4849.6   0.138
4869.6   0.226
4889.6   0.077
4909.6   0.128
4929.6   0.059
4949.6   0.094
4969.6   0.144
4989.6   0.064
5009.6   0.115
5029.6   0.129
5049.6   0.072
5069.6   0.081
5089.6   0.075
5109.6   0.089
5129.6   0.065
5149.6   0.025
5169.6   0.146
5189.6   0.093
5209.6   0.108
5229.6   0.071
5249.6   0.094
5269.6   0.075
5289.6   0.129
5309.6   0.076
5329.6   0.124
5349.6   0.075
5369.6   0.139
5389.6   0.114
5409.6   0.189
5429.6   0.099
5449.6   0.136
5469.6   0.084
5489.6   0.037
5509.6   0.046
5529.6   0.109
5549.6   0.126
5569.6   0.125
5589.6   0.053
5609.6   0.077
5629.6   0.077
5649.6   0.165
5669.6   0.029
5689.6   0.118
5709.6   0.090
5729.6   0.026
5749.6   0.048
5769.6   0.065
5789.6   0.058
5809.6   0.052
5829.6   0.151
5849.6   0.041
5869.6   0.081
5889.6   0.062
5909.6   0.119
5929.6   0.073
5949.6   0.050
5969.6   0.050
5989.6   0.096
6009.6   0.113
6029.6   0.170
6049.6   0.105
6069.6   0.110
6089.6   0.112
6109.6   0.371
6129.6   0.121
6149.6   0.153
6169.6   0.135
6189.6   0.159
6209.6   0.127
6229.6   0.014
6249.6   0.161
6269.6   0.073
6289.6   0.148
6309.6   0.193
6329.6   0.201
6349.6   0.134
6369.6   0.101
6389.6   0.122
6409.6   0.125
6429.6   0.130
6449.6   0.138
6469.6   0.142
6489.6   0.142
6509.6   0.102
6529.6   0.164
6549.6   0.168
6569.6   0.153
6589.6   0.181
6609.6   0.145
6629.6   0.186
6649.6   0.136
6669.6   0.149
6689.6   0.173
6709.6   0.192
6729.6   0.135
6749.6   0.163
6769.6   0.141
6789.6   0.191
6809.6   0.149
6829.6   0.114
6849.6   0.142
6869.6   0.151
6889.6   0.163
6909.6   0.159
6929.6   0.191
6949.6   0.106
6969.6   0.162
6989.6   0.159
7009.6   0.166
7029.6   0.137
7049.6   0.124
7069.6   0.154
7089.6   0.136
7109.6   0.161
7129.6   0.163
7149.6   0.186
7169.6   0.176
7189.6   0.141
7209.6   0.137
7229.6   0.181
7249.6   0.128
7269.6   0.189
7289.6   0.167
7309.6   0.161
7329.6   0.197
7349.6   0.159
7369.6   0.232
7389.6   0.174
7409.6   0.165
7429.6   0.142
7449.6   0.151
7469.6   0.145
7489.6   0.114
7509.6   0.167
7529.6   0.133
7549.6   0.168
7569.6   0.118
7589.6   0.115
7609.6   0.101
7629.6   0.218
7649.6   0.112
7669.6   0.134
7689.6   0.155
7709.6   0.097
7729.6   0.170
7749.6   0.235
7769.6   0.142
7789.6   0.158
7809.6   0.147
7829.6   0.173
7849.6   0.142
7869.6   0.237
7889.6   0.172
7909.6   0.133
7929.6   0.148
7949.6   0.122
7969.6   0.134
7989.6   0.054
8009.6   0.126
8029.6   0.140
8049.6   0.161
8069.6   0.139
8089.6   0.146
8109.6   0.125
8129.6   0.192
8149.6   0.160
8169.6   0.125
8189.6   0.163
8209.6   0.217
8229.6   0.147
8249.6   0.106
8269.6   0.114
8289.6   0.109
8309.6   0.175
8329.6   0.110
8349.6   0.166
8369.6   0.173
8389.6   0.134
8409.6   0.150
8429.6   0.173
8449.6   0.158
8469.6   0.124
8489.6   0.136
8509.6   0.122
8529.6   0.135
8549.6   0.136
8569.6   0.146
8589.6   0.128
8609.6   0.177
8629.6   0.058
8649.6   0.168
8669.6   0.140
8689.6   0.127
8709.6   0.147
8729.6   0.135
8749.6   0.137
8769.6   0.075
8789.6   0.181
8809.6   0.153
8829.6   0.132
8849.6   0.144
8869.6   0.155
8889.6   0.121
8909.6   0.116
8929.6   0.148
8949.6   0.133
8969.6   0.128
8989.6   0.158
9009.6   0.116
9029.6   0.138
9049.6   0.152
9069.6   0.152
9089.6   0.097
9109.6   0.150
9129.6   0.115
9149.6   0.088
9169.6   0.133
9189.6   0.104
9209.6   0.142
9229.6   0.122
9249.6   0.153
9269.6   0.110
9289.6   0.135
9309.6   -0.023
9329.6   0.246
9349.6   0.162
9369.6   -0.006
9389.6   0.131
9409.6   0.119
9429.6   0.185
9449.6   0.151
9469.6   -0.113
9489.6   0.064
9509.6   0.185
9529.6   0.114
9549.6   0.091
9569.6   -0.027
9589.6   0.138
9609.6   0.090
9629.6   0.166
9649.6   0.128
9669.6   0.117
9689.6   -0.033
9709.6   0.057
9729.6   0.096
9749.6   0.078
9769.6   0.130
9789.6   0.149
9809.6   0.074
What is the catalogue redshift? 0.638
